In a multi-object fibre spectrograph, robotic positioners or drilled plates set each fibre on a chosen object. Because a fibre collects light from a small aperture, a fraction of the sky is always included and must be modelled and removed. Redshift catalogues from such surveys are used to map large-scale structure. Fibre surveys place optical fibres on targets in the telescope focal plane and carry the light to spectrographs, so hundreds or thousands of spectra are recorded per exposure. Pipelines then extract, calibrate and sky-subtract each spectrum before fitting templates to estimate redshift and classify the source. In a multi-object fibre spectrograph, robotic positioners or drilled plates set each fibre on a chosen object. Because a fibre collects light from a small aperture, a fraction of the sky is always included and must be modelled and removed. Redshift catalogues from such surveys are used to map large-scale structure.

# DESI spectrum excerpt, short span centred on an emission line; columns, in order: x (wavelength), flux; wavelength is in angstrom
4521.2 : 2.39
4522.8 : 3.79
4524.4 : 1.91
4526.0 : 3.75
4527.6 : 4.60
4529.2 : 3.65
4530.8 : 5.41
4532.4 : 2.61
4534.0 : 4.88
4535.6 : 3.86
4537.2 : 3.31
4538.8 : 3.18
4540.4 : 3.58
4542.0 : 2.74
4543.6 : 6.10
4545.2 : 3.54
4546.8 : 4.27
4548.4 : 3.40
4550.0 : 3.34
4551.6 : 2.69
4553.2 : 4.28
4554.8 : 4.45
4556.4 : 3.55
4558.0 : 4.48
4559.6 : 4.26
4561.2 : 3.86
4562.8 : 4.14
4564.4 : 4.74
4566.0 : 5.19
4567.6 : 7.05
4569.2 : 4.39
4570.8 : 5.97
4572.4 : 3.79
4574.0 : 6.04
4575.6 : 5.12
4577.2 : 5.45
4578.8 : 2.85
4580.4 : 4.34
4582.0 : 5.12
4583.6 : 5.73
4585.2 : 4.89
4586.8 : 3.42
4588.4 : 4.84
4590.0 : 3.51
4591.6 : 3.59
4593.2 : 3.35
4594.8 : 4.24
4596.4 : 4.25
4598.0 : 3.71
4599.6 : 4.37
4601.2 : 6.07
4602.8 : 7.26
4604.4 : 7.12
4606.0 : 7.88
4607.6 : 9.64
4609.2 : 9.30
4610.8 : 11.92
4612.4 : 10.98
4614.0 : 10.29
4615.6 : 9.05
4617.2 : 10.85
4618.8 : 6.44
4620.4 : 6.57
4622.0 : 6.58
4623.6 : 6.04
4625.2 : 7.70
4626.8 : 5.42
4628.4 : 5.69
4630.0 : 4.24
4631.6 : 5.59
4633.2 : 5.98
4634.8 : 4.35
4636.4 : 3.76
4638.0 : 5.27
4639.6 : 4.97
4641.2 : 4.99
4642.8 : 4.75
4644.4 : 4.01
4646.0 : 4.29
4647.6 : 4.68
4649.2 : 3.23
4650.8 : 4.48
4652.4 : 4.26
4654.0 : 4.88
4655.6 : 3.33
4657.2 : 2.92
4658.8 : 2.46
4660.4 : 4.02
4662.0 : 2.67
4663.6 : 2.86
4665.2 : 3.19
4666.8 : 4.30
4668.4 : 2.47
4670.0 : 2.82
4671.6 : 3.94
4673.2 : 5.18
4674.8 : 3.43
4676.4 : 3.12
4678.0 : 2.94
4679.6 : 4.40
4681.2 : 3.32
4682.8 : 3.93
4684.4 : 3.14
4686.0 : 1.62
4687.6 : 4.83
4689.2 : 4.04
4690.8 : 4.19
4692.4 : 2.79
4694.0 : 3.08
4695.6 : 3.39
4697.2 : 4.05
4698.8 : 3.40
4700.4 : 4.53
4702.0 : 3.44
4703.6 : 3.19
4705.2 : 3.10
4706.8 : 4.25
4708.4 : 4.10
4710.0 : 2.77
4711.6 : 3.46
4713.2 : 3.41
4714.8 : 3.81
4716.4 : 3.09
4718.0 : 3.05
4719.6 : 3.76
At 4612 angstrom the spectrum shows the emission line C III]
